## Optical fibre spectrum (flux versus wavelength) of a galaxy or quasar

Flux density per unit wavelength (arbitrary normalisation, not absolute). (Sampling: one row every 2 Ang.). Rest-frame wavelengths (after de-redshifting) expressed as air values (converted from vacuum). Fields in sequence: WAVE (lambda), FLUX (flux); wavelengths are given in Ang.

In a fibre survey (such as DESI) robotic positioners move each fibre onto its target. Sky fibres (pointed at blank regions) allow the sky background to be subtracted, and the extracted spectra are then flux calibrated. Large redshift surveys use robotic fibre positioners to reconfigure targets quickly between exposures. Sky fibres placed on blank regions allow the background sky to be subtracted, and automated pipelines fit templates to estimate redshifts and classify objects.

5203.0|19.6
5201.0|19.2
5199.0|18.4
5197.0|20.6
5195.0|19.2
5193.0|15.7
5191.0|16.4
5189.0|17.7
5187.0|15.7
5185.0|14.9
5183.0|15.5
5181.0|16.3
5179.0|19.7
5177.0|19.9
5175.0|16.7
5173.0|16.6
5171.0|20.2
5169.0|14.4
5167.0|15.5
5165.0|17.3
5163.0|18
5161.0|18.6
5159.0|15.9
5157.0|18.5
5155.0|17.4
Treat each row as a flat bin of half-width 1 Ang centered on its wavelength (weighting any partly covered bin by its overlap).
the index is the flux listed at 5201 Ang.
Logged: 19.2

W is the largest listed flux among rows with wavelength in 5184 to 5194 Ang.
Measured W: 17.7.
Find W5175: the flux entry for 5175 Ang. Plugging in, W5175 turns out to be 16.7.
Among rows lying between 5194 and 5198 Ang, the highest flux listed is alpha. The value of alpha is 20.6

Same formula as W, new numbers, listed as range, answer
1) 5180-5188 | 16.3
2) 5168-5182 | 20.2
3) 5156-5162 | 18.6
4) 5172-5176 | 16.7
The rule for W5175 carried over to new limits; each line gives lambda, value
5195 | 19.2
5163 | 18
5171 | 20.2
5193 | 15.7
